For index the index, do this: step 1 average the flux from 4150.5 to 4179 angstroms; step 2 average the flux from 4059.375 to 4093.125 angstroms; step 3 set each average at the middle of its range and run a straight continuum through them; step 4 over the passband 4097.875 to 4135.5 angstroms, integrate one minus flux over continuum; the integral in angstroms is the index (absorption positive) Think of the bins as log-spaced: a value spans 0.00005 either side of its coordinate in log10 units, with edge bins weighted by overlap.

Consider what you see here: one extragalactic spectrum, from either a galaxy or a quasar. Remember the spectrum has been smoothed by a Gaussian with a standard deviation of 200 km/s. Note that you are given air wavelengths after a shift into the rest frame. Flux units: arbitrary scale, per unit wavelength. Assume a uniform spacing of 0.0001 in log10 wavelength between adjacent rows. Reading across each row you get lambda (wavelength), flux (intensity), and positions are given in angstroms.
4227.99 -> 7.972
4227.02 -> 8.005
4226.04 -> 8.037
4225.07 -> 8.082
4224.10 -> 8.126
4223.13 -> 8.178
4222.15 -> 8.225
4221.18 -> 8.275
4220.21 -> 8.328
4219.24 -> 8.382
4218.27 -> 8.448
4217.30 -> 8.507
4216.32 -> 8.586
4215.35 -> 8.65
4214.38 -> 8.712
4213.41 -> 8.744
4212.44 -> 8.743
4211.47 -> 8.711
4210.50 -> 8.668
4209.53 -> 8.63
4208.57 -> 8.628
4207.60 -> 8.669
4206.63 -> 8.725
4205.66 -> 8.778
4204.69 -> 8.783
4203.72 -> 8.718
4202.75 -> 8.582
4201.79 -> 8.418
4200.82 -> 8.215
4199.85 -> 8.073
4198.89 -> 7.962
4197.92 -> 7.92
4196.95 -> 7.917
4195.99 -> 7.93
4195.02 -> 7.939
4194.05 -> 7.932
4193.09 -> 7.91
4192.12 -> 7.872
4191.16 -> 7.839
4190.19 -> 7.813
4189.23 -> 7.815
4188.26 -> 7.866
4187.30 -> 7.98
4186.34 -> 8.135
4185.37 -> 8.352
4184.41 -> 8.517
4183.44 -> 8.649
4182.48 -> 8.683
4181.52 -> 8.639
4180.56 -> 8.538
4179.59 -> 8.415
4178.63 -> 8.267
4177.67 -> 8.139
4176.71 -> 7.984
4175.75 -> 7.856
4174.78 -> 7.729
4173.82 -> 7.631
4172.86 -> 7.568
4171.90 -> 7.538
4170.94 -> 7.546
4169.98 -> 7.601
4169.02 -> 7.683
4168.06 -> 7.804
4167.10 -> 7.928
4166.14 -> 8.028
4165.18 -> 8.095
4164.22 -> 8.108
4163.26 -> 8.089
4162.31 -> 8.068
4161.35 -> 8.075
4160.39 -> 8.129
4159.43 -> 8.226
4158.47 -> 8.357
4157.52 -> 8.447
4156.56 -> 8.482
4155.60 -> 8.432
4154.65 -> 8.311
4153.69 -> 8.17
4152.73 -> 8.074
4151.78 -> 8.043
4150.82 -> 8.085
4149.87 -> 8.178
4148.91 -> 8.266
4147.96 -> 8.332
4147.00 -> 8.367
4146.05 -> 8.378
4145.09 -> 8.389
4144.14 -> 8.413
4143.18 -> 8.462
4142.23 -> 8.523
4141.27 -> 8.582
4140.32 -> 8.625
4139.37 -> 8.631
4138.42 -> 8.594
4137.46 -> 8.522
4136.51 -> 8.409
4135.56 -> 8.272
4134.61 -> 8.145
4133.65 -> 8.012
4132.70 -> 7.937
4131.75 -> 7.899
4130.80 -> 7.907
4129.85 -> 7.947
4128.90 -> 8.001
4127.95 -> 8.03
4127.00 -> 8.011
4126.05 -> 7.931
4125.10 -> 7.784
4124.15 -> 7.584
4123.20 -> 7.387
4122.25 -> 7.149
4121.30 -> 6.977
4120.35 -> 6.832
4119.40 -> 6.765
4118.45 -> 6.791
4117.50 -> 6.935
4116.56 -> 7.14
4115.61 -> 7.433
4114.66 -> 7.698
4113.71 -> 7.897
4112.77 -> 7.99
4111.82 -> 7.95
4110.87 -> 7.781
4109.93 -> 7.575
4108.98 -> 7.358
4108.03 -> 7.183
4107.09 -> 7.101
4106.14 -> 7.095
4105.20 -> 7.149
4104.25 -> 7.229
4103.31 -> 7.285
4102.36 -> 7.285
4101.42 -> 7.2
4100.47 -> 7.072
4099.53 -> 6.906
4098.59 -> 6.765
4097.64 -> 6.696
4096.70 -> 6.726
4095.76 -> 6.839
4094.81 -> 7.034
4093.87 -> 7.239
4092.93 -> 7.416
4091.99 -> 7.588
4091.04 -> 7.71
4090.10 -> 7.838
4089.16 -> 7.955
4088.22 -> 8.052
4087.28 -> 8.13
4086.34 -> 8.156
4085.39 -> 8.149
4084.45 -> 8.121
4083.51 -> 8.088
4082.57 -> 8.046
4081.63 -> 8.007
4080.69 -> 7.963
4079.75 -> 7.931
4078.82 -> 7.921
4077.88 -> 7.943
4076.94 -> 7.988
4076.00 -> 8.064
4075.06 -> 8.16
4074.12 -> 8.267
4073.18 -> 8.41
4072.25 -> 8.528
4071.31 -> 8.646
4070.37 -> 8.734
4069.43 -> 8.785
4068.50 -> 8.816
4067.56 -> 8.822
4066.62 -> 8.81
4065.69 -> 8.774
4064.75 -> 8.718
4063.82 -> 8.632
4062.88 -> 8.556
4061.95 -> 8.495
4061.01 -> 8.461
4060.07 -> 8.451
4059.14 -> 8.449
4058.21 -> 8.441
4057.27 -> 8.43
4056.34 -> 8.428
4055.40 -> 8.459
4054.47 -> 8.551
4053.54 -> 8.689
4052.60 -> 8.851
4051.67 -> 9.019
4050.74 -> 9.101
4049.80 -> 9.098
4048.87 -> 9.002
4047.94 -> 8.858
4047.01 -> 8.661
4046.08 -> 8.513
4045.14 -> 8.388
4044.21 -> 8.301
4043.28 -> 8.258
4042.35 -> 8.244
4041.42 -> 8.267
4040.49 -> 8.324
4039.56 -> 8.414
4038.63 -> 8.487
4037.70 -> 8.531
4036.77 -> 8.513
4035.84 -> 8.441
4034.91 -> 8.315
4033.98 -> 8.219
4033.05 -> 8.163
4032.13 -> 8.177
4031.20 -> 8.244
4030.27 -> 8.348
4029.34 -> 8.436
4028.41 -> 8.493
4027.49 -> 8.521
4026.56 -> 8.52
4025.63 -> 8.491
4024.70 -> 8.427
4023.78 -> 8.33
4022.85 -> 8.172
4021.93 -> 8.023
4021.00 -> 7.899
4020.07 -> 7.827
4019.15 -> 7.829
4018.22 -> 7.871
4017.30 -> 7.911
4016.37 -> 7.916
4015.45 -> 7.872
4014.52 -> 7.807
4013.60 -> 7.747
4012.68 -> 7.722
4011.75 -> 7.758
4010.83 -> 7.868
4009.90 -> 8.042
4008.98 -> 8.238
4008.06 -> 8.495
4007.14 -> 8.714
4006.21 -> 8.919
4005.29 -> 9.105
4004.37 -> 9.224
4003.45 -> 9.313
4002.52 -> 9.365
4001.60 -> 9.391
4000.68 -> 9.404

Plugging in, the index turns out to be 3.1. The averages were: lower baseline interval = 8.26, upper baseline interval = 8.01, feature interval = 7.47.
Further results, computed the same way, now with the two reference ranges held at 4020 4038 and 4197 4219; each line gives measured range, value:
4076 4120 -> 4.65 angstroms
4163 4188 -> 1.27 angstroms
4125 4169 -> 1.29 angstroms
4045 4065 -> -0.74 angstroms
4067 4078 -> -0.11 angstroms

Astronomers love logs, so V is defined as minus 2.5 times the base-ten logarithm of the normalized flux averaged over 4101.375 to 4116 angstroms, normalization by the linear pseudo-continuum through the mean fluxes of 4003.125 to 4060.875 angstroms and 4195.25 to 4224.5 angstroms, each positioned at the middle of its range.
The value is 0.13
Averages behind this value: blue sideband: 8.39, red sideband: 8.44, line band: 7.46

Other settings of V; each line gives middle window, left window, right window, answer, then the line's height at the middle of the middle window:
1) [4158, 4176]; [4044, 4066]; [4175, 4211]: 0.06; 8.33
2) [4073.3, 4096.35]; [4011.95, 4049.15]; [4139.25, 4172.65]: 0.05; 8.22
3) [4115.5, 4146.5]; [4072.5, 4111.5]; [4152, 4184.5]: 0.00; 7.86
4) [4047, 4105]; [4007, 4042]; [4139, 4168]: 0.01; 8.22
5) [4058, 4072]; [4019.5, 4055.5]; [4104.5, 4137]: -0.06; 8.17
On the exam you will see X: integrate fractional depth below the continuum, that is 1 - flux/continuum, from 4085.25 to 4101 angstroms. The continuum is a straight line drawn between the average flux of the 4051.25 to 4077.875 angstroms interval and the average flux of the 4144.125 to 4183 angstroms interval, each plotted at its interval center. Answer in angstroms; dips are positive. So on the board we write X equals 1.89 angstroms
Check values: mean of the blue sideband 8.54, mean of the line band 7.41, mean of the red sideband 8.12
